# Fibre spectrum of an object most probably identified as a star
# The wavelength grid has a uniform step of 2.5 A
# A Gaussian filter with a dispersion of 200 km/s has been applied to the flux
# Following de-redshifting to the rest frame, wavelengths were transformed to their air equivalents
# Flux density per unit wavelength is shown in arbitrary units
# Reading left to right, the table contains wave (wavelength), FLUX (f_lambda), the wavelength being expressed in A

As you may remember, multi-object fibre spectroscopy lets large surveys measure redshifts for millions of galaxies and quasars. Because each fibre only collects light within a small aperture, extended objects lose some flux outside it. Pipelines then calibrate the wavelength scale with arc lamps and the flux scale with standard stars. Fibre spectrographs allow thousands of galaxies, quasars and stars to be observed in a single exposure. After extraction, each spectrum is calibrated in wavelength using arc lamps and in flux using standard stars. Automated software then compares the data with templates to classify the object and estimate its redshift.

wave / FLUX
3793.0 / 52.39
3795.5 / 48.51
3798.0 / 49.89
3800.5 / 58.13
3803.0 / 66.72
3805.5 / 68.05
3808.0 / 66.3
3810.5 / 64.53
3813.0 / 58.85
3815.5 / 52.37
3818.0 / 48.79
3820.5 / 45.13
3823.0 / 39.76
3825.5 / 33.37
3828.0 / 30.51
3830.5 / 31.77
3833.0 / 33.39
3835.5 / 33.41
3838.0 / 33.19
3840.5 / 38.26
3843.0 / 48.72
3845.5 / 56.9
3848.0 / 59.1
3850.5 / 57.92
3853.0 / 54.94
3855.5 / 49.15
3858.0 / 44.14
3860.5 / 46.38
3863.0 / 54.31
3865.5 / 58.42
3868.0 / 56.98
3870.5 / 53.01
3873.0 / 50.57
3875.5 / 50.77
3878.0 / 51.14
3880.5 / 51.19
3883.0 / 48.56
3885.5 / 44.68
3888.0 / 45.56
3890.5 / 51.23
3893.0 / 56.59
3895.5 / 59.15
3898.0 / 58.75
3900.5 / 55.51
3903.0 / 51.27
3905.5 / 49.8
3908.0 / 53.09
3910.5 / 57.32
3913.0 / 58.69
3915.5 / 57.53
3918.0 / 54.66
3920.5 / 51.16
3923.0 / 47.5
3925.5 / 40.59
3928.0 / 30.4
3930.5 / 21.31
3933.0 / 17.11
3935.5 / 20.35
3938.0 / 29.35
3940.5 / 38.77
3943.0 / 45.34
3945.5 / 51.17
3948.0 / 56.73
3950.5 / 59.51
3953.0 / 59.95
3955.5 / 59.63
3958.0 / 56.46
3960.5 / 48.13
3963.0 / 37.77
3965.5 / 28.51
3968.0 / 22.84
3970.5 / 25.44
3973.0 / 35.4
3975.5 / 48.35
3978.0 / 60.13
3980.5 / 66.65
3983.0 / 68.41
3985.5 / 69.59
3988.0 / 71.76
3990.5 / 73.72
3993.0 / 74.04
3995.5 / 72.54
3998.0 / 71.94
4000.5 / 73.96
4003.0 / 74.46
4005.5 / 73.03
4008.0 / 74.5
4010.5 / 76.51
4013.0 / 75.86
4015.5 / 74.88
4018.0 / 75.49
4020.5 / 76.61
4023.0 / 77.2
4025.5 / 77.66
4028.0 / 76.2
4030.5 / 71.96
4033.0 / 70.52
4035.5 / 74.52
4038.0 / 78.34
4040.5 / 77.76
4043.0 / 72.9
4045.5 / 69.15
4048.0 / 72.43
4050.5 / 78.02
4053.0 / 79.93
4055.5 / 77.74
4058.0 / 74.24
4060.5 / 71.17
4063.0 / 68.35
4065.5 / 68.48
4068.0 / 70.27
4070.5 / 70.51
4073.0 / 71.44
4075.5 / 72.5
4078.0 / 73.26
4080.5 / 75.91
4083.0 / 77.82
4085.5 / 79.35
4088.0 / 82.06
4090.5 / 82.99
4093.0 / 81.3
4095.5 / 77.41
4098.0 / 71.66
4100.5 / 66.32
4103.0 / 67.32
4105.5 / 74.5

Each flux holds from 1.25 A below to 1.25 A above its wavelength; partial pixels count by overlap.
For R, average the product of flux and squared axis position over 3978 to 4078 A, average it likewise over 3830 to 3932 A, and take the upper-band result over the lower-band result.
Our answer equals 1.6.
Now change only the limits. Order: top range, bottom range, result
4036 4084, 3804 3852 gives 1.75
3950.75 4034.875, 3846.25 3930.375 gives 1.31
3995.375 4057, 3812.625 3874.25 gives 1.76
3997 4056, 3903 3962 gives 1.70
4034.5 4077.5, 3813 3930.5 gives 1.66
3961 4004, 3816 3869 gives 1.35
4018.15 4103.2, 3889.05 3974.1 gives 1.75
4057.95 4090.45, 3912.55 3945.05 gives 2.02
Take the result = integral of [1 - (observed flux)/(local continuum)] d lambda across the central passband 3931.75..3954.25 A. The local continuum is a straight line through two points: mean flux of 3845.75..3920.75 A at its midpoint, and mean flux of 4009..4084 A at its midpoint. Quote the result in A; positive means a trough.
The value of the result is 7.0 A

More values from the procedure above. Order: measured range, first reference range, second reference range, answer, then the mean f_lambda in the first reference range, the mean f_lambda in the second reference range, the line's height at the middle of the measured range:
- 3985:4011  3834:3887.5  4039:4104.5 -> -3.0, 49.5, 74.3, 65.6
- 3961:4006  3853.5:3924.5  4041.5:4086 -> 4.4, 52.4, 73.5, 63.8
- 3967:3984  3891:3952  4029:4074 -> 3.3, 46.8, 73.2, 57.8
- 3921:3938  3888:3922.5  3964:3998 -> 7.5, 54.5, 55.7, 54.9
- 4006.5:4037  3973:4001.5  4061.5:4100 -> -2.4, 66.8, 74.7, 69.7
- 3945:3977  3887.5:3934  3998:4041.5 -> 7.9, 48.5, 75.2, 60.8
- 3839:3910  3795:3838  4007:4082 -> 3.7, 48.3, 74.2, 54.9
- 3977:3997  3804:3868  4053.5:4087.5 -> -1.6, 48.5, 73.5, 64.6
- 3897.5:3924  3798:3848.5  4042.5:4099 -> 1.6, 48.2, 74.8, 57.6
